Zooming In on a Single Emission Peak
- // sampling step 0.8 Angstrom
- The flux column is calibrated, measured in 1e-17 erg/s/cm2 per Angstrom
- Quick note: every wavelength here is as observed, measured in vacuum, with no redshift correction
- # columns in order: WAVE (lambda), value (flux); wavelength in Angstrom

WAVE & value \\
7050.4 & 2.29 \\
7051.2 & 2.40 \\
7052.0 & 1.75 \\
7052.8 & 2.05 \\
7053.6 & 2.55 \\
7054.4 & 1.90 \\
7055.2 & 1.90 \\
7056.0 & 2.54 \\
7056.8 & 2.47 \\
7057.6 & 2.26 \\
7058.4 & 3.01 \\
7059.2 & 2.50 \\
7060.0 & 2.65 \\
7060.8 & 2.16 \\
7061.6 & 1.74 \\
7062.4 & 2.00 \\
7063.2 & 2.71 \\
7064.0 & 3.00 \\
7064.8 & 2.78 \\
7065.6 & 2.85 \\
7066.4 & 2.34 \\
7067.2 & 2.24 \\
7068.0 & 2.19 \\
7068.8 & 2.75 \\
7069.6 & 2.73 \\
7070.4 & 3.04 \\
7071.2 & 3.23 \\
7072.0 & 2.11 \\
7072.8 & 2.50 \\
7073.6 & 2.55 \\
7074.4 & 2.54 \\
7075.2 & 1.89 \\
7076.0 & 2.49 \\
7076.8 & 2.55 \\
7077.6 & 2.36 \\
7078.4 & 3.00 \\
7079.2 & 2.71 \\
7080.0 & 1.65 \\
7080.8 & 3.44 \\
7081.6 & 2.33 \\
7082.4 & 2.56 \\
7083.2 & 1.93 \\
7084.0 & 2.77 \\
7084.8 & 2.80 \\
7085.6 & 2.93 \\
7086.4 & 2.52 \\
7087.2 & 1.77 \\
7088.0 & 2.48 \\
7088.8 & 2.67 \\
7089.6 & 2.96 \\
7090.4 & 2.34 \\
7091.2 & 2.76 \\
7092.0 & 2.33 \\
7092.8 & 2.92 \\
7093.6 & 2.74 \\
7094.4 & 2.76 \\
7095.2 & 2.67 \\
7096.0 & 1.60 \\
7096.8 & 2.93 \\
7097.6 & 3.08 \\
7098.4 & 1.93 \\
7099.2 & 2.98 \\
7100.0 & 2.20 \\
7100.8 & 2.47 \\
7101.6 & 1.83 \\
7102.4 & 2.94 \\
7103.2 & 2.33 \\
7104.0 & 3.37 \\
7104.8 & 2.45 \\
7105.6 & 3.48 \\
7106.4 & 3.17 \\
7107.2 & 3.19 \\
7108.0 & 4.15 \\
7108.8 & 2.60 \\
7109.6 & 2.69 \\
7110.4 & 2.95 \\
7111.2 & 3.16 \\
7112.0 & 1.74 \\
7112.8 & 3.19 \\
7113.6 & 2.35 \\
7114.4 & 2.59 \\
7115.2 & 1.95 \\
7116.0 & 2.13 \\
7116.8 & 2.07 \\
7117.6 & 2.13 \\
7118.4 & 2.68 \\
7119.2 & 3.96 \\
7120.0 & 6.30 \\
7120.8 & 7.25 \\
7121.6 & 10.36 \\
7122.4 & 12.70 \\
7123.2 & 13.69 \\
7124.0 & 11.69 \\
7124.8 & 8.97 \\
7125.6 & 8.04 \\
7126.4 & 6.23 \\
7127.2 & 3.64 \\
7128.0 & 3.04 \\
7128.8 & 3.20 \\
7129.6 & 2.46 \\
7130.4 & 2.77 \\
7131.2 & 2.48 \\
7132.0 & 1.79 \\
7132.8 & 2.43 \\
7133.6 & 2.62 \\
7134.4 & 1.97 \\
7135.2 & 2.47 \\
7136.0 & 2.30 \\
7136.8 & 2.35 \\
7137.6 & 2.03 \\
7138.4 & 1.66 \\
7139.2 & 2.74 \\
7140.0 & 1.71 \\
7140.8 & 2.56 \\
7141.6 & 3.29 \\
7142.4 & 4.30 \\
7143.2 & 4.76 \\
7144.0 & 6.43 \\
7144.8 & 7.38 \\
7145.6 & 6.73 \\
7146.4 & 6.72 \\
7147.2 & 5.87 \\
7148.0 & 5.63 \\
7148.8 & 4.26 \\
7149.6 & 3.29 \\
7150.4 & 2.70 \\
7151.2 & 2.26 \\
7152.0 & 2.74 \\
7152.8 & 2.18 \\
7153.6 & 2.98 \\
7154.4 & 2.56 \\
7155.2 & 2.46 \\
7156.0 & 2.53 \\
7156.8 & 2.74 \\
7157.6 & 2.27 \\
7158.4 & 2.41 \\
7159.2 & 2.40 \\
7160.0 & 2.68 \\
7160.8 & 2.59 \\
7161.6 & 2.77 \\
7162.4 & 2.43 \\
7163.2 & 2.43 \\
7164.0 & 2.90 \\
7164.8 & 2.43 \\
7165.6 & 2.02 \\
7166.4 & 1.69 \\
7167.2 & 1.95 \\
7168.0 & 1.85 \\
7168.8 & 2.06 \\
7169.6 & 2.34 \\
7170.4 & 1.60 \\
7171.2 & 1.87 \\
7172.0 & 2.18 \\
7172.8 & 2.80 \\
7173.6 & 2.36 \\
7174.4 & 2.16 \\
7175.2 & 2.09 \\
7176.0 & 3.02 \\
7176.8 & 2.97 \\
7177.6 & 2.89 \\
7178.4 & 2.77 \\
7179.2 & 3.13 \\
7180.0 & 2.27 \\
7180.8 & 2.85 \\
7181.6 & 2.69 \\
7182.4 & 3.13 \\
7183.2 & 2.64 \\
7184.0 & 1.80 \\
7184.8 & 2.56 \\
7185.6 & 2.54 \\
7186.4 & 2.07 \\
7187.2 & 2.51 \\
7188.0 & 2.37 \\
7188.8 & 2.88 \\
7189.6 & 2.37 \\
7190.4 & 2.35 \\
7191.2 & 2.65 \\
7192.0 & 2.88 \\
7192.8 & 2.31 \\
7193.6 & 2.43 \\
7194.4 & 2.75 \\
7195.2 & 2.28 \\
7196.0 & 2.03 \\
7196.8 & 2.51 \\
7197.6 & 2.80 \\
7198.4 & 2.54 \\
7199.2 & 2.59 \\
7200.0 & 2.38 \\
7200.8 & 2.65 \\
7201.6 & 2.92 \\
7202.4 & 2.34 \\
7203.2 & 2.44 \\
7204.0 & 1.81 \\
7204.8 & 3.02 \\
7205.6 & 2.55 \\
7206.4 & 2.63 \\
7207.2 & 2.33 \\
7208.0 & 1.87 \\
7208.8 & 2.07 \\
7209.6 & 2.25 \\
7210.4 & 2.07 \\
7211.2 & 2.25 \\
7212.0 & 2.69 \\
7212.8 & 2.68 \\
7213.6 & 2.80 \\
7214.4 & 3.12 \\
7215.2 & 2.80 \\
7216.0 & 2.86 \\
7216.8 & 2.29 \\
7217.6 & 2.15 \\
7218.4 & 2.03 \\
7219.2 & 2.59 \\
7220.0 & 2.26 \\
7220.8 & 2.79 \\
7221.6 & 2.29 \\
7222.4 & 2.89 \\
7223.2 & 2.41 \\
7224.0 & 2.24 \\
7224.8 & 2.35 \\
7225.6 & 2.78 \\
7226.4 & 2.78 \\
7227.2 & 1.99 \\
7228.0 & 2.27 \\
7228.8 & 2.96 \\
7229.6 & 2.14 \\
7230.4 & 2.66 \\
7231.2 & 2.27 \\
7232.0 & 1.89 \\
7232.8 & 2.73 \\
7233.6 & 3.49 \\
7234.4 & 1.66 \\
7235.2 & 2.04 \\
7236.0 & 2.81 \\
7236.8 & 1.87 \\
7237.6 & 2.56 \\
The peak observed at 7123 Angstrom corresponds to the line H-alpha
